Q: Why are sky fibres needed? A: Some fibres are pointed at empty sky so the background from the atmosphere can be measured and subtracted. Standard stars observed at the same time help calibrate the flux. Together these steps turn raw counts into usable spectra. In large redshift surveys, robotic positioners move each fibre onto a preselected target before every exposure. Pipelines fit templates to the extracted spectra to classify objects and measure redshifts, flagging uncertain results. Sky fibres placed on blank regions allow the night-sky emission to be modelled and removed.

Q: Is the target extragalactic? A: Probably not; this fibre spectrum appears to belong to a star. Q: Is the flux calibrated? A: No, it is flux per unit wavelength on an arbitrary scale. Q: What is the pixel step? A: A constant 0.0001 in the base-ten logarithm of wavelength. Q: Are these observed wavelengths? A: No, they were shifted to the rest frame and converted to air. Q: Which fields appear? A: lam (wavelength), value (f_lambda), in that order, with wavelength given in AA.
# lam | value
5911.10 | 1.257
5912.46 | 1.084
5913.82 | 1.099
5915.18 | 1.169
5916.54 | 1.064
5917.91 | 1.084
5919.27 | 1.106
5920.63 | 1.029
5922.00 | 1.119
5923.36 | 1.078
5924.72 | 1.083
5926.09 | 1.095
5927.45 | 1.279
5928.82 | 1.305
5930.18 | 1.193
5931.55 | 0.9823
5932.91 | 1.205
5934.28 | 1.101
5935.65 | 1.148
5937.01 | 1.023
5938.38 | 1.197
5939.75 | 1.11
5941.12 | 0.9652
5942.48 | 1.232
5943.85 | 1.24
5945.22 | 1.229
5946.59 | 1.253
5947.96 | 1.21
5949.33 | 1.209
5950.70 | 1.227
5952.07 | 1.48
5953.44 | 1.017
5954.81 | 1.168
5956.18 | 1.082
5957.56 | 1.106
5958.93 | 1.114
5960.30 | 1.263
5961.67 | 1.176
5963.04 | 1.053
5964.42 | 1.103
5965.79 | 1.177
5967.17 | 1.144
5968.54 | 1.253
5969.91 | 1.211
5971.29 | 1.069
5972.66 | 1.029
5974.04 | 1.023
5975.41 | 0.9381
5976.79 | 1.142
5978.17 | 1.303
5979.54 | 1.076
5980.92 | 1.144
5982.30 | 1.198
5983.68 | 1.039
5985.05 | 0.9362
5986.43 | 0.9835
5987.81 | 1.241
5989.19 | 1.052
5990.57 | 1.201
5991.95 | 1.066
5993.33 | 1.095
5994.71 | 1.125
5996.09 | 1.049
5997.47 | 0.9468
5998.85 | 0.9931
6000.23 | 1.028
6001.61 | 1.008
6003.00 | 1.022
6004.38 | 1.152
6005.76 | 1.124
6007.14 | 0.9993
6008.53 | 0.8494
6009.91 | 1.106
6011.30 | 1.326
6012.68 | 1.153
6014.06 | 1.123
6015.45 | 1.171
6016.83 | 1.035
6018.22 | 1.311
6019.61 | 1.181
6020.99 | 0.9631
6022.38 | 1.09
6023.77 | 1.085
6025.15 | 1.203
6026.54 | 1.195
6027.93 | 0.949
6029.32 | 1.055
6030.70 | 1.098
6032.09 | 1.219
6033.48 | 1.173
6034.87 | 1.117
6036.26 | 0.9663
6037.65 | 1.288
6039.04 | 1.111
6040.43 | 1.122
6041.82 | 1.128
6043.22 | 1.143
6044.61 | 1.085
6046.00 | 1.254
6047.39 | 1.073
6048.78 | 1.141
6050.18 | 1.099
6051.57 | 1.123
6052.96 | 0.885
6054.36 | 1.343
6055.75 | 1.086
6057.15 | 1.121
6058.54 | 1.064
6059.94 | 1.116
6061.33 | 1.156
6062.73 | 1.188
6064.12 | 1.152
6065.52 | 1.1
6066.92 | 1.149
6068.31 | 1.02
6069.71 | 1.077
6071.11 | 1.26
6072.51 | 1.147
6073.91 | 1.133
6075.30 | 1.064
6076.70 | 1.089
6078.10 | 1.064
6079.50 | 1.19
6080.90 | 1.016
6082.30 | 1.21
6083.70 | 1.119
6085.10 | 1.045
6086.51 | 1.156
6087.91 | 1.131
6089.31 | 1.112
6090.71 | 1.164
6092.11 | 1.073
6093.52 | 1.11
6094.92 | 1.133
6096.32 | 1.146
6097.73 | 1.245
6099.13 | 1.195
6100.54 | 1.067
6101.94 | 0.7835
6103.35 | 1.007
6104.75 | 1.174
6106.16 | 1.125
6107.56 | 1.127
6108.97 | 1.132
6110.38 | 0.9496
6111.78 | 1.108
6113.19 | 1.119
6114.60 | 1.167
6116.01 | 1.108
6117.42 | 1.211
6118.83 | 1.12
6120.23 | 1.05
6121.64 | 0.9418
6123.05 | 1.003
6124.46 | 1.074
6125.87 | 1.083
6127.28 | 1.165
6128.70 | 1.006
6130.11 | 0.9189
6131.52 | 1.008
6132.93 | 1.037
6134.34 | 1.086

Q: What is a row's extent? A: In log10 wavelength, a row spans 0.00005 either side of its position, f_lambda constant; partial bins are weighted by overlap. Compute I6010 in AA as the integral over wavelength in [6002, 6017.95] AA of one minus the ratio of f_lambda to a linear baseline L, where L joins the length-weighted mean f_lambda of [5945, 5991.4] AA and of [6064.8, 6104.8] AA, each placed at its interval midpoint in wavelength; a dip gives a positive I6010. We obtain 0.4 AA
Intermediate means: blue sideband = 1.14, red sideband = 1.11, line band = 1.1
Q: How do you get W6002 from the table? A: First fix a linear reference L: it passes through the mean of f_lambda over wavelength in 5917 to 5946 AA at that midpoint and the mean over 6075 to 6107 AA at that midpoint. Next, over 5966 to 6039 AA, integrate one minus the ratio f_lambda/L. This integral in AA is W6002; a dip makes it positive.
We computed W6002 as 1.3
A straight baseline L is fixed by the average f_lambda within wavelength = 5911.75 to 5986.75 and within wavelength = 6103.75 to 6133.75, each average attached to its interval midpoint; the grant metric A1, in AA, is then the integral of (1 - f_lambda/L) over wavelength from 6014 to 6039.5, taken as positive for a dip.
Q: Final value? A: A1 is -0.34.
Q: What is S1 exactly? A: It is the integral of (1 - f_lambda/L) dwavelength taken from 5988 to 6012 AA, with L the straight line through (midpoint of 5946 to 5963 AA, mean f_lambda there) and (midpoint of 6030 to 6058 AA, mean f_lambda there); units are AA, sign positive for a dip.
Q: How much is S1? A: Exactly 1.8 AA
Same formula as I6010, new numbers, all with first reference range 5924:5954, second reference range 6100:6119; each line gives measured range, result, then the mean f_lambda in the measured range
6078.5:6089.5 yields -0.2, 1.12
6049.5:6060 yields 0.1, 1.1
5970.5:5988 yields 1.1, 1.08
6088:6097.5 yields -0.3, 1.13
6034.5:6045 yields 0.0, 1.12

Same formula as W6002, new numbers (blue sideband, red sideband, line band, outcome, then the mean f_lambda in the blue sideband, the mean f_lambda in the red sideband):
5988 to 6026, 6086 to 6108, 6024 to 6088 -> -1.16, 1.09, 1.11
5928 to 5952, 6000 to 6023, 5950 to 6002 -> 1.10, 1.18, 1.1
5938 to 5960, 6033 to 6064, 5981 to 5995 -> 0.76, 1.18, 1.13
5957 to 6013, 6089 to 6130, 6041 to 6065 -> -0.73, 1.1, 1.09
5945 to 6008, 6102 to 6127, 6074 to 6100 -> -0.88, 1.12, 1.08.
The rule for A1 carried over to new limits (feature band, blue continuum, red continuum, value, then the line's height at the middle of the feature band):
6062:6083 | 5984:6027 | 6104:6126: -0.61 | 1.09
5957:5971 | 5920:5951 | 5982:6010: -0.66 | 1.11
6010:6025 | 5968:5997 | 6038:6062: -0.43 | 1.11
